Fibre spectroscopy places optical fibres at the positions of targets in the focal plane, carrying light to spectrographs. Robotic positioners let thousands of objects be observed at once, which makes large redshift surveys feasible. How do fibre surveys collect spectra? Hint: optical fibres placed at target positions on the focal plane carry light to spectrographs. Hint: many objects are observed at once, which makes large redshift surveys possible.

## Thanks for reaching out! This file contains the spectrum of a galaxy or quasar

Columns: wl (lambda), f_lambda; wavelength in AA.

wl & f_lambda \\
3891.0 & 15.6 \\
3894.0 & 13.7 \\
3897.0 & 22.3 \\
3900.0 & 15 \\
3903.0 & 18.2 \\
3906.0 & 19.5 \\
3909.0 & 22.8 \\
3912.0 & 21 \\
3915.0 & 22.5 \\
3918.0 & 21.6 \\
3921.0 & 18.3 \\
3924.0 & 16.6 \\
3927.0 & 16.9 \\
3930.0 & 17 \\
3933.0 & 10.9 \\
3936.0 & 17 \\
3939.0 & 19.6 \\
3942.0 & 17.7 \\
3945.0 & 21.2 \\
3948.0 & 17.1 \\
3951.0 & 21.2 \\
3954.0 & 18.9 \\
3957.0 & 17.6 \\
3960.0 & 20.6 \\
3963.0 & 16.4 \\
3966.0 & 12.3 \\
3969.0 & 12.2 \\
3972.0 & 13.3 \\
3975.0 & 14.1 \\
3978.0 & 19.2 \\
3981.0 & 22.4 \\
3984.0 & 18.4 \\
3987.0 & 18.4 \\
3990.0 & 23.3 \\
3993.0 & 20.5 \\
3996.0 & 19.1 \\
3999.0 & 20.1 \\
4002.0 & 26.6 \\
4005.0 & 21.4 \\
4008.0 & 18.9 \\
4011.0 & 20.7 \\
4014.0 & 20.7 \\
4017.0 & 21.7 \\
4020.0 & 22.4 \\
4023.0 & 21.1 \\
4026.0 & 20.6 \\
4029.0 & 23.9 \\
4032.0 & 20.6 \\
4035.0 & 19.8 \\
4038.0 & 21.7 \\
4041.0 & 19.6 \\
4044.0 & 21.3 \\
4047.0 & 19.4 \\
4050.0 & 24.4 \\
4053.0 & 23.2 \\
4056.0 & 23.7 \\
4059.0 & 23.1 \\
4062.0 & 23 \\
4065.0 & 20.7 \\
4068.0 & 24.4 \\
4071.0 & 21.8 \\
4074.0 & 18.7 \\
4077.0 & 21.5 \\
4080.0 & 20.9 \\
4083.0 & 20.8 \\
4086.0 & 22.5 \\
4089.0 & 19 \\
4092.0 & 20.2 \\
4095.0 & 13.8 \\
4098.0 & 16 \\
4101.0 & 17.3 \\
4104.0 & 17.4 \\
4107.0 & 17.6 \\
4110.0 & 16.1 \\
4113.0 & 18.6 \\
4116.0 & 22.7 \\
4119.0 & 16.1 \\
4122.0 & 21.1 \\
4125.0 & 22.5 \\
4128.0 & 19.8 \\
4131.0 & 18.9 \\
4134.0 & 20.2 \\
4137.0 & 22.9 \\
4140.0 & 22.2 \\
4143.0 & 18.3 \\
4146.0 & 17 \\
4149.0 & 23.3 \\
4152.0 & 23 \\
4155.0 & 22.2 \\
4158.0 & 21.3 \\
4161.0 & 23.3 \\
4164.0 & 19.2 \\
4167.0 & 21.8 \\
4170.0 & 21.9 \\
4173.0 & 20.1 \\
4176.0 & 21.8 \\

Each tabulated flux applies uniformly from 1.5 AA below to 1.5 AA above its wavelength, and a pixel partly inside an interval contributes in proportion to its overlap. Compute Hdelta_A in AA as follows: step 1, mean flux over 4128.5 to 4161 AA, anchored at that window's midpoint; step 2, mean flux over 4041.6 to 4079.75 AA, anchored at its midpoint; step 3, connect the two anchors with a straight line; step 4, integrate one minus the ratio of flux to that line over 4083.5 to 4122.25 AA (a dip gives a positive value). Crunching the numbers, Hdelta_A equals 5.7 AA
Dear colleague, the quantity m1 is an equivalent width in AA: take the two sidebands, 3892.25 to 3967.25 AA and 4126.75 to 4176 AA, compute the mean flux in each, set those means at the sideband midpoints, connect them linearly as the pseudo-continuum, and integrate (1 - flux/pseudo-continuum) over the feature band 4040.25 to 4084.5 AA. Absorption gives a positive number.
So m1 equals -4.3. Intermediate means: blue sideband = 18.2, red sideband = 21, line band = 21.8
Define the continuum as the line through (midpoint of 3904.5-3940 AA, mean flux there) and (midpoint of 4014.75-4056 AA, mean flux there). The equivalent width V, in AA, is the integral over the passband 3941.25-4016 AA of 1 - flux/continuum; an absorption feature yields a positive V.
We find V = 4.4 AA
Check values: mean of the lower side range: 18.6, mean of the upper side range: 21.6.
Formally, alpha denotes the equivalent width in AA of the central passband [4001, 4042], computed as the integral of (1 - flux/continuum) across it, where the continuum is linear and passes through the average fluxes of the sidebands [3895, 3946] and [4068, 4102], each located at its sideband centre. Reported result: -4.6 AA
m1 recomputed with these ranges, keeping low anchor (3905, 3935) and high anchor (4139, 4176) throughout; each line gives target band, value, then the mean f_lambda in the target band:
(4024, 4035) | -0.9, 21.4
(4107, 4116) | 1.0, 18.3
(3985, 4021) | -2.9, 21.1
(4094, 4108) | 2.8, 16.5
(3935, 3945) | 0.1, 18.6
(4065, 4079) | -0.8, 21.5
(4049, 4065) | -2.5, 23.2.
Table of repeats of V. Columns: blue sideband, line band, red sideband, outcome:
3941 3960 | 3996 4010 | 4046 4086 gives -0.7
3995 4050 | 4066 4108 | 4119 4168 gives 3.2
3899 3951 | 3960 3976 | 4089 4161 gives 3.8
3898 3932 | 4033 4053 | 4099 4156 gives -1.8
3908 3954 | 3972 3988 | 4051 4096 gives 1.3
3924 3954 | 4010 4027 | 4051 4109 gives -1.9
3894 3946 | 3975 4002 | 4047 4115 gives -1.3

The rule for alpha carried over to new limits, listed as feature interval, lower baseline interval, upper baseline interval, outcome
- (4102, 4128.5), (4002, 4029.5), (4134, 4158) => 2.77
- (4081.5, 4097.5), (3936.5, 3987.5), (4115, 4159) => 0.67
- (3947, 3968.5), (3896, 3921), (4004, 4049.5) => 3.18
